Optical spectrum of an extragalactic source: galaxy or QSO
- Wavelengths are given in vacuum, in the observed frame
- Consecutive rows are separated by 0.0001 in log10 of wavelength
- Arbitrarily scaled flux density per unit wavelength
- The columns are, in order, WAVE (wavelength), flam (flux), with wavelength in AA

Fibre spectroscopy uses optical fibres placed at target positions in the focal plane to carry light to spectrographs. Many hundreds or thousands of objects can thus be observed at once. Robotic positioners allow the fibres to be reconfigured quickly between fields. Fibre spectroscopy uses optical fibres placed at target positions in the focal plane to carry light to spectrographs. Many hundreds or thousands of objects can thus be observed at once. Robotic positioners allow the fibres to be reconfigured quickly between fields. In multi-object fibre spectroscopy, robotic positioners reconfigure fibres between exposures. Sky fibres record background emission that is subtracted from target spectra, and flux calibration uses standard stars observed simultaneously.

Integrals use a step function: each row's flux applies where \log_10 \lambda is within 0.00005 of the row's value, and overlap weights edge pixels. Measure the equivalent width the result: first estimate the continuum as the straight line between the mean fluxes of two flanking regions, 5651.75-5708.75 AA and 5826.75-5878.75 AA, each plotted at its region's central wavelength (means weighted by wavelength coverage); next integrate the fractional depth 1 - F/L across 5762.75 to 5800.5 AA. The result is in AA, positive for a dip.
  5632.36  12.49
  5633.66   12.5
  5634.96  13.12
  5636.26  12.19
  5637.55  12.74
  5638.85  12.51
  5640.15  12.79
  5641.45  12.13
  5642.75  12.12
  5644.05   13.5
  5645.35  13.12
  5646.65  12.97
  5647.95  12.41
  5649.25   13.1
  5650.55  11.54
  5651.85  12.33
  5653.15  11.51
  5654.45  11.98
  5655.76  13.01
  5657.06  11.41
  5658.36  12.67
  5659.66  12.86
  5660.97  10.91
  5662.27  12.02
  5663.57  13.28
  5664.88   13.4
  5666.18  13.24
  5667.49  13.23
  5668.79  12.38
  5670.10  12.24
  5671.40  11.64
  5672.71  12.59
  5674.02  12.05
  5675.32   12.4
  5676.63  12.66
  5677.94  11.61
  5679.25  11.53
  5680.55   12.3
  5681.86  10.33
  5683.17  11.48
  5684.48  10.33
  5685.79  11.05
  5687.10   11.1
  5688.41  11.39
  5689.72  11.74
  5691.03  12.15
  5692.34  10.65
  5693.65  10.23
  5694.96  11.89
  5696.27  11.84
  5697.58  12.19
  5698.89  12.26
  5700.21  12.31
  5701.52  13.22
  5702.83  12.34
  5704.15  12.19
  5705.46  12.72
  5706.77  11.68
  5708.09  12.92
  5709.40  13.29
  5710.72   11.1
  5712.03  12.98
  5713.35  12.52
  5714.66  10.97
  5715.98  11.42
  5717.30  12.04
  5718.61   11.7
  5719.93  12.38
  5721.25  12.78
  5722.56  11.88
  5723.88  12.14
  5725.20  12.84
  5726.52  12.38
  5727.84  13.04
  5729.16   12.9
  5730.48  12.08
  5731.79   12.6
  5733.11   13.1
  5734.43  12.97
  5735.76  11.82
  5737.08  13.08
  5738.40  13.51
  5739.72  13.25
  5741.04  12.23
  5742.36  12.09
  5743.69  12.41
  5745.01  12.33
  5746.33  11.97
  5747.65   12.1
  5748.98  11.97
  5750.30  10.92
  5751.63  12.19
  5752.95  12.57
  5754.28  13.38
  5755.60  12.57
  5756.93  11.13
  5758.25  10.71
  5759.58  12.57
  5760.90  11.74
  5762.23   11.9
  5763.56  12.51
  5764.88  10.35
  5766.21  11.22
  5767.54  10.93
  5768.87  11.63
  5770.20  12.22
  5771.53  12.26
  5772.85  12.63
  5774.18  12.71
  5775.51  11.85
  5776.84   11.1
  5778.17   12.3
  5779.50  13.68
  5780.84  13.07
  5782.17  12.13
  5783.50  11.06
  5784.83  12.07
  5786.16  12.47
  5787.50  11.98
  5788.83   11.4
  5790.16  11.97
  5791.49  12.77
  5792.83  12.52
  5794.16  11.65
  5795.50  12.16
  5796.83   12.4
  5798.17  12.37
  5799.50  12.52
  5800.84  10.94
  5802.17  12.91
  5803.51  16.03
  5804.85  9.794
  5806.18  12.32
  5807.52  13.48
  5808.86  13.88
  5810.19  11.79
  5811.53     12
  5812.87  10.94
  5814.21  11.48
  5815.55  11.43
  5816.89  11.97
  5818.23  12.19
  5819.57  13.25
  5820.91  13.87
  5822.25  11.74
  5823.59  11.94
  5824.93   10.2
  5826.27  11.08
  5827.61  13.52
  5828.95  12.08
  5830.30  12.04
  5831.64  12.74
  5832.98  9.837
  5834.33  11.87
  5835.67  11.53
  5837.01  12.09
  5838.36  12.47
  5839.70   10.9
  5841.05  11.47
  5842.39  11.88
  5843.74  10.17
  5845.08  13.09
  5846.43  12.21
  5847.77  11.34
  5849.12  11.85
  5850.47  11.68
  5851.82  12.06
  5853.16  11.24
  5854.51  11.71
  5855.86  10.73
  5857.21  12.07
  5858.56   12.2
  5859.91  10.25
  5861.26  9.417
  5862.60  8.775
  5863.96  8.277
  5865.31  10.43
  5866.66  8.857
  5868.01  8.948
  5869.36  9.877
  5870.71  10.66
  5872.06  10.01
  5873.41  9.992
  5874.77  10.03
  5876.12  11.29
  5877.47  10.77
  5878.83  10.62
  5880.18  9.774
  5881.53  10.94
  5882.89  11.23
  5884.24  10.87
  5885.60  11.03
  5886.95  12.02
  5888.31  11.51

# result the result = -2.0 AA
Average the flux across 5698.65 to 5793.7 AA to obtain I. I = 12.2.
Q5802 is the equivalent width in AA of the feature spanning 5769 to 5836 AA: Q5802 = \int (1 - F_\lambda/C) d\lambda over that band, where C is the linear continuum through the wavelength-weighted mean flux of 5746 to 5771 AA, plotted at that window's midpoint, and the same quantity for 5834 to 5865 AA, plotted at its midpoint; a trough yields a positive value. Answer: -3.6 AA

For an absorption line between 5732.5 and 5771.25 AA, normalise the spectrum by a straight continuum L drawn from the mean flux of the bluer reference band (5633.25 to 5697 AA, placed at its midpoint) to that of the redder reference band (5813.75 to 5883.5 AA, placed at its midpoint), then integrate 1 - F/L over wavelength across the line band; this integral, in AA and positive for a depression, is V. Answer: -1.4 AA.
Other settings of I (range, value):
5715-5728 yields 12.2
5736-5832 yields 12.2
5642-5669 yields 12.5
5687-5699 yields 11.5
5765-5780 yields 12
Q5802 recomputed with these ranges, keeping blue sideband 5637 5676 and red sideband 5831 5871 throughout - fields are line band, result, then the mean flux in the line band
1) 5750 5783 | -1.0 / 12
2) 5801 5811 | -1.2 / 12.8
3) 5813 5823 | -0.8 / 12.2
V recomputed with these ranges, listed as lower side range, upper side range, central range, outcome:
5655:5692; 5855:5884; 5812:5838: -3.00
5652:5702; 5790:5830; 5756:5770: 0.73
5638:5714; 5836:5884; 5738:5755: -1.03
